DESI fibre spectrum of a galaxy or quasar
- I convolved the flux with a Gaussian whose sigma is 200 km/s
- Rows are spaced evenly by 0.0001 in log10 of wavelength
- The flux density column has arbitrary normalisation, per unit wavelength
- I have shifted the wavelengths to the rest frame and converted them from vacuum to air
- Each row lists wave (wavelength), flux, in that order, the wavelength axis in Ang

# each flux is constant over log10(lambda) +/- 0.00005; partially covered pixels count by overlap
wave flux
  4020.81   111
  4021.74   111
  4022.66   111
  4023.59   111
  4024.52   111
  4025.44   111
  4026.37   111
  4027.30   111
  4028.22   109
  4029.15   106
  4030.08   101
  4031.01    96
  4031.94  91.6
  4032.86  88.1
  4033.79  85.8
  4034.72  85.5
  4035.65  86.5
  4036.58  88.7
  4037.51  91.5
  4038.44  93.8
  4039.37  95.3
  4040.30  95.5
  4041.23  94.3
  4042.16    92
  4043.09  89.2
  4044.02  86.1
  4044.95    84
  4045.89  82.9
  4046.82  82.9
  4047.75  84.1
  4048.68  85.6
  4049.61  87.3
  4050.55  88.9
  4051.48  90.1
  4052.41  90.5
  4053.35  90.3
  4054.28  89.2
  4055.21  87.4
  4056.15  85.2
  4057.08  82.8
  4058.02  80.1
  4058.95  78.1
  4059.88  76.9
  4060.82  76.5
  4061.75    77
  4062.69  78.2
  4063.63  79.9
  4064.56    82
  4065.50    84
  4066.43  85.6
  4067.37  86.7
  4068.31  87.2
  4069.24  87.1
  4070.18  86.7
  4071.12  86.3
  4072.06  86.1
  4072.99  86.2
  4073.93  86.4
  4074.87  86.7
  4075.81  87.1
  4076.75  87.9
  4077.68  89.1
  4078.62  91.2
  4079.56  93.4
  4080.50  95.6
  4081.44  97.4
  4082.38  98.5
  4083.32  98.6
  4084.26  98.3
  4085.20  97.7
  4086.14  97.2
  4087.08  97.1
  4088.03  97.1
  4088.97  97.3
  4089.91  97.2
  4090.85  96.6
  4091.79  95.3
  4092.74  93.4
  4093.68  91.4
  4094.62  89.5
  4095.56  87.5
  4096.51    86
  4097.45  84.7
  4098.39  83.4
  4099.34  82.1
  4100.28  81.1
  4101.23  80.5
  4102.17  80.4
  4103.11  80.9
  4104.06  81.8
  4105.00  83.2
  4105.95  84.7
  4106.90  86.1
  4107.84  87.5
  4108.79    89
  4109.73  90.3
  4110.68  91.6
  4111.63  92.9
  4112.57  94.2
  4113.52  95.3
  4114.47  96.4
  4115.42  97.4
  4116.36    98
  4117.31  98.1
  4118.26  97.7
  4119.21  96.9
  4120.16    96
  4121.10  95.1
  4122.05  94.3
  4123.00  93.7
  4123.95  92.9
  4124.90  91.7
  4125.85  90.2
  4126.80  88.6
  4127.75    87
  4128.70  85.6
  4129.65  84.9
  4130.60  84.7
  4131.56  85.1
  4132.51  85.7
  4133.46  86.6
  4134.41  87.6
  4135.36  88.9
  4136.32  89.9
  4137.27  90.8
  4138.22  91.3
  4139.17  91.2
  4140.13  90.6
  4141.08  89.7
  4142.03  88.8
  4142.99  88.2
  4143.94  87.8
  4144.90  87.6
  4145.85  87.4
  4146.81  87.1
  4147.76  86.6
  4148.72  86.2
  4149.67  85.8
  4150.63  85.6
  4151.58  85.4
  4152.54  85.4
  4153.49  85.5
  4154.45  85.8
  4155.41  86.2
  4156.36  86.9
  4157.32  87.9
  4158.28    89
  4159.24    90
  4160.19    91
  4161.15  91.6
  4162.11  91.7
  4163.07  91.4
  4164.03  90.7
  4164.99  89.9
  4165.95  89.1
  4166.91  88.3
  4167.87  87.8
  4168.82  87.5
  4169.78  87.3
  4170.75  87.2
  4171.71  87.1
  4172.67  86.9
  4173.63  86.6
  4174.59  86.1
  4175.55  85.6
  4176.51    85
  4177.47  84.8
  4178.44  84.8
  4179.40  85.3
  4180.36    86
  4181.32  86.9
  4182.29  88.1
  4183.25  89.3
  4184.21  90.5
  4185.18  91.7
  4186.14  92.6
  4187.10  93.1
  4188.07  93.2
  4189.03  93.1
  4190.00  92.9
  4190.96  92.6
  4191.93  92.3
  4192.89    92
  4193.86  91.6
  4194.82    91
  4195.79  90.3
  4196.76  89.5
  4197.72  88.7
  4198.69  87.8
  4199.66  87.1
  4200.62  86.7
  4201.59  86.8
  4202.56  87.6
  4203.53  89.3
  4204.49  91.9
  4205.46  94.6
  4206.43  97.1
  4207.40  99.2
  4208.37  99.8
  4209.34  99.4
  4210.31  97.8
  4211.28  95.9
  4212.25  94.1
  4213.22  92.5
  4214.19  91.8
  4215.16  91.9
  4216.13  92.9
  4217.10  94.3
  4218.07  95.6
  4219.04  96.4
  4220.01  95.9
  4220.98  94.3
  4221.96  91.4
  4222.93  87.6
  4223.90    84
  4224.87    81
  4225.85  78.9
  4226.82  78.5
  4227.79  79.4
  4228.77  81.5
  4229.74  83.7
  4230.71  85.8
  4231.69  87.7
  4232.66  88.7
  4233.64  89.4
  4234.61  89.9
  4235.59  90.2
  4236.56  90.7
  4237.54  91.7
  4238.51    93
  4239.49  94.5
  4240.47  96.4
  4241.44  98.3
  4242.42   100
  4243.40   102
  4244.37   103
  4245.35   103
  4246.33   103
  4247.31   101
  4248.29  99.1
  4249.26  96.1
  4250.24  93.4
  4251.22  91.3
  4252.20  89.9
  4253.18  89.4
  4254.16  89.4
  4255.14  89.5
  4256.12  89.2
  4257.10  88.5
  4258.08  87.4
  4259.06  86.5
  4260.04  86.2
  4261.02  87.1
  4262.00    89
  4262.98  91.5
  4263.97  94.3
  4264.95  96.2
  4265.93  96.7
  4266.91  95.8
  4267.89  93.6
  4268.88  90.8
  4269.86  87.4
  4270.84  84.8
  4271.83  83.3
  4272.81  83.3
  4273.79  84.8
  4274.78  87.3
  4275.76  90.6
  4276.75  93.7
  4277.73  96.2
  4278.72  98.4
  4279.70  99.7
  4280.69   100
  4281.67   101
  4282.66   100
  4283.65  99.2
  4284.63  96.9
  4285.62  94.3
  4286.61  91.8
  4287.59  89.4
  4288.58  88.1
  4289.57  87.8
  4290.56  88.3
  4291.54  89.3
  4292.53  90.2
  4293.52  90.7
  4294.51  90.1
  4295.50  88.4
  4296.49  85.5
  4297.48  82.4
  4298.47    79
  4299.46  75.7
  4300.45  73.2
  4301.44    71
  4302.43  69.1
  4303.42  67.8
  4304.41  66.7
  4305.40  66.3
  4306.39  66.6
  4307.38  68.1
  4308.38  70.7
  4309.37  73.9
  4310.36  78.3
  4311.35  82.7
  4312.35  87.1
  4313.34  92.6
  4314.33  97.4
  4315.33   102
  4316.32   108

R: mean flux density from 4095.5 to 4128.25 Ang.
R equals 89.7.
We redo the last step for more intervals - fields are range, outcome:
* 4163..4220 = 90.7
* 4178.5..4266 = 91.5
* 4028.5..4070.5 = 87.3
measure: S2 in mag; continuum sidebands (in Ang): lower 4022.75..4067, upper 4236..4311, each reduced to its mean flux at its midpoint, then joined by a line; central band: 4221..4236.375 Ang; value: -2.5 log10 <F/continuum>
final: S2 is 0.04 mag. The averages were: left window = 90.4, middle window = 85.6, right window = 88.9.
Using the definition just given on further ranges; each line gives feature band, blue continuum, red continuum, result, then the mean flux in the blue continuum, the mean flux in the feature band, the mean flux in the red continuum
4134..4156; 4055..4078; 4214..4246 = -0.006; 83.8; 87.8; 91.1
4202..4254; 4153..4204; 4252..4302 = -0.040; 88.8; 92.5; 89.6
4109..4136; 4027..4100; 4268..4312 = -0.040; 89.5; 91.6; 85.1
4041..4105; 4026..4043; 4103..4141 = 0.067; 95.5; 87.7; 90.4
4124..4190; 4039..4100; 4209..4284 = 0.025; 88.5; 88.2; 92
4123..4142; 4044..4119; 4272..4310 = -0.013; 88.5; 88.7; 85.1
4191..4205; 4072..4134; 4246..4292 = 0.023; 90.7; 89.6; 92.1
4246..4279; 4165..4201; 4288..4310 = -0.118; 88.9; 91.2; 78.6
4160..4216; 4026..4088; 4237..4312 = -0.016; 89.6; 90.4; 88.8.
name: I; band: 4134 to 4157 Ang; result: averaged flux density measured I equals 87.8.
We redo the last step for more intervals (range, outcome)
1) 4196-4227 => 91.4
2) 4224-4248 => 91.2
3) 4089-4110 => 87.1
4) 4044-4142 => 88.8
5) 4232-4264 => 93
